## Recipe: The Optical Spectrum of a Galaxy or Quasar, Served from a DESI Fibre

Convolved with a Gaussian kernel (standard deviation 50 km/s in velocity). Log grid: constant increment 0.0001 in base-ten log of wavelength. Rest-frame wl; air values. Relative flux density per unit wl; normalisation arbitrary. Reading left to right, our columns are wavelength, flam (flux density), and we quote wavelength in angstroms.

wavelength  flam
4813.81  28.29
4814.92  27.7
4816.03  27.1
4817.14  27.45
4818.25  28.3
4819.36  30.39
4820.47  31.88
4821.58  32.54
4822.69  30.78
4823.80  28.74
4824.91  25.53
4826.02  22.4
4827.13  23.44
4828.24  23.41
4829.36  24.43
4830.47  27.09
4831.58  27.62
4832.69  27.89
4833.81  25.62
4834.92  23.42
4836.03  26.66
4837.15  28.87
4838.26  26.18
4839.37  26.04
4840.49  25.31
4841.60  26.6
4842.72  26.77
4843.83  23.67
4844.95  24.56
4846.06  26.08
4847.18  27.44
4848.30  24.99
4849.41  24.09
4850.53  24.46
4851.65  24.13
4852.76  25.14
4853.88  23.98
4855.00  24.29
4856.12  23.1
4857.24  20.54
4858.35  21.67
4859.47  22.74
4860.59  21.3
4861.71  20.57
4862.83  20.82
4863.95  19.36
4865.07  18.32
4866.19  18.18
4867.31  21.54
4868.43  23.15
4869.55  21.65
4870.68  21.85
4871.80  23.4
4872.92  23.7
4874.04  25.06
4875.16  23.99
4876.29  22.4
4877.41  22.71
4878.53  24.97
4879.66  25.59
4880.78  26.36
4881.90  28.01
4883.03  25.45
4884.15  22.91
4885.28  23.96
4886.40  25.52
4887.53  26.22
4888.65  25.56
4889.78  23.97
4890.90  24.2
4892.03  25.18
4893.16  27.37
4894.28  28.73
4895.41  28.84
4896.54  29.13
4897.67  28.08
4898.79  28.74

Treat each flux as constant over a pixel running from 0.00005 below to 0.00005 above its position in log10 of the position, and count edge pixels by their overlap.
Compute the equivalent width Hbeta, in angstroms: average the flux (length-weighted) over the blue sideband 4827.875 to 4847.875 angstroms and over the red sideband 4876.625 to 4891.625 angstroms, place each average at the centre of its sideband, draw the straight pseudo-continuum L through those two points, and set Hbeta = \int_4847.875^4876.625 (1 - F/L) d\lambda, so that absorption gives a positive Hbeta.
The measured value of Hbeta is 3.4 angstroms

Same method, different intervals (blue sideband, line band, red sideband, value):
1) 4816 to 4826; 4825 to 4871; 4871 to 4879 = 4.26 angstroms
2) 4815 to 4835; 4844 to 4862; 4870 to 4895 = 1.62 angstroms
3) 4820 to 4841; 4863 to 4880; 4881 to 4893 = 2.18 angstroms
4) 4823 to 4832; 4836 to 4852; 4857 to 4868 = -1.78 angstroms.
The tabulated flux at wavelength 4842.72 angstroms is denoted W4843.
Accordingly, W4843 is 26.77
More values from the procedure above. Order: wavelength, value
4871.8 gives 23.4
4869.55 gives 21.65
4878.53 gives 24.97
